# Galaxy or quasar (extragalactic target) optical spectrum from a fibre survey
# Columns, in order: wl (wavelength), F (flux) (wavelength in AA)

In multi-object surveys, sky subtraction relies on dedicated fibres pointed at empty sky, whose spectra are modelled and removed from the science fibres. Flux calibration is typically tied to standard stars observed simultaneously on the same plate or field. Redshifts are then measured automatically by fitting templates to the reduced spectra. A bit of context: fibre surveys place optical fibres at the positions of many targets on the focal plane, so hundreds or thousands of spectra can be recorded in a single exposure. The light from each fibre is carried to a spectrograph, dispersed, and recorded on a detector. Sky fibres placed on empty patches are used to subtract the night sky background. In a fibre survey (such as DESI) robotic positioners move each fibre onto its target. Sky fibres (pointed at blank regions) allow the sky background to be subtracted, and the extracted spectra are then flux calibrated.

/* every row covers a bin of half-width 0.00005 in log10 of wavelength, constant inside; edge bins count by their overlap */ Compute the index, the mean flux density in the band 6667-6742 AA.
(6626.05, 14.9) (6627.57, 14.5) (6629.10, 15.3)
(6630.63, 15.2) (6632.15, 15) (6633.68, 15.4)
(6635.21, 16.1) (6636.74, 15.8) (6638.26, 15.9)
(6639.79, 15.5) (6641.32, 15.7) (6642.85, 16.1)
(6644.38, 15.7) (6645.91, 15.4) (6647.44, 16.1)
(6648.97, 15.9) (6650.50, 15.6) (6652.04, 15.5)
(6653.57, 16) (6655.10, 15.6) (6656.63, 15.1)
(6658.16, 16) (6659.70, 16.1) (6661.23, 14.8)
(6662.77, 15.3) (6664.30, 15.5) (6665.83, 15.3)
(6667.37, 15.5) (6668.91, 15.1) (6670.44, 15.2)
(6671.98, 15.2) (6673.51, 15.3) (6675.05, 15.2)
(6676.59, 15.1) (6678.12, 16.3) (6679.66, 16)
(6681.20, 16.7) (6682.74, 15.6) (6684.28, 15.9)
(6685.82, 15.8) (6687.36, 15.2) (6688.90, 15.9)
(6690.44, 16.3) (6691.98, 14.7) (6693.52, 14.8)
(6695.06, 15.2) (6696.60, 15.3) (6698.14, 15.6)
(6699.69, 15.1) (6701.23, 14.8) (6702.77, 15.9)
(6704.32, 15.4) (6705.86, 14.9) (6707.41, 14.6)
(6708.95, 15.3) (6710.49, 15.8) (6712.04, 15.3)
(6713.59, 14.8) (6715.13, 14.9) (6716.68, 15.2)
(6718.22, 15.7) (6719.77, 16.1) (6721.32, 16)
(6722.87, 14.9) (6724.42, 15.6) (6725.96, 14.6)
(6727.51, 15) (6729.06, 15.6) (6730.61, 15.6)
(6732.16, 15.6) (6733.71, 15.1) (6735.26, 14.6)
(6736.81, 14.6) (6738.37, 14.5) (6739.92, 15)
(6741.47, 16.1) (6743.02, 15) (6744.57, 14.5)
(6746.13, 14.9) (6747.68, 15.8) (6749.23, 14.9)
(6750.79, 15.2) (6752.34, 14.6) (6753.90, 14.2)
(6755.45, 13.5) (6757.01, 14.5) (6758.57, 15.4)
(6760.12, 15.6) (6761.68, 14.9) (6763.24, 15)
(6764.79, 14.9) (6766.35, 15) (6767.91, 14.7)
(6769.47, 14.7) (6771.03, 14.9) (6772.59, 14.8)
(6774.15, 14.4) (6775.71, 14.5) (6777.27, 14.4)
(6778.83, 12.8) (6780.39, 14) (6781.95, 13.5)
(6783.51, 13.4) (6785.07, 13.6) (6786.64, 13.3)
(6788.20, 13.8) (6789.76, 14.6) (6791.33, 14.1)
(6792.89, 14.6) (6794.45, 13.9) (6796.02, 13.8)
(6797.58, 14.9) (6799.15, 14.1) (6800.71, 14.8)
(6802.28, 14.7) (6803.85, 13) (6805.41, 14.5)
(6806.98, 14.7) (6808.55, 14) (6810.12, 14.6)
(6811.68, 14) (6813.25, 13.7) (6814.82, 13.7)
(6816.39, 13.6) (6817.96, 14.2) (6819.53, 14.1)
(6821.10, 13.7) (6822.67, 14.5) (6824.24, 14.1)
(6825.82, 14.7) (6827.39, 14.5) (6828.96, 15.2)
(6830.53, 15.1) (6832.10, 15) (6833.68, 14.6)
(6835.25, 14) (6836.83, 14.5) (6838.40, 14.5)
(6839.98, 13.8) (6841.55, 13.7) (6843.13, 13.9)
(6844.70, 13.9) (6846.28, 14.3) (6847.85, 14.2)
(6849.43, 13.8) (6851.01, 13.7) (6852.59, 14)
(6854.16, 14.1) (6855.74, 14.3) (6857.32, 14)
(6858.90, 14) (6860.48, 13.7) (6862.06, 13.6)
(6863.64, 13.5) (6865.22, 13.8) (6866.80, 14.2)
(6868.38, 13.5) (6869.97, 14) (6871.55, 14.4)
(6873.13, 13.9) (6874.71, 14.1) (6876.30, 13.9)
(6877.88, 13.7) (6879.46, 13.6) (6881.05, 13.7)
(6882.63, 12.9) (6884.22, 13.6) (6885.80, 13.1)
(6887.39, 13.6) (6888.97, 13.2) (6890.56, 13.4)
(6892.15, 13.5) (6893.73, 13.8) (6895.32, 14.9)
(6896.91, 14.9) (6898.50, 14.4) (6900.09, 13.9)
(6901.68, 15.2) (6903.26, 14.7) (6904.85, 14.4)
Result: 15.4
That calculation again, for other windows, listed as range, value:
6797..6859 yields 14.2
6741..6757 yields 14.8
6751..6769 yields 14.8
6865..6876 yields 14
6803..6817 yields 14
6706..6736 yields 15.3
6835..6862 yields 14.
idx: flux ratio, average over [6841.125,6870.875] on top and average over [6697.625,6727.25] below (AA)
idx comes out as 0.9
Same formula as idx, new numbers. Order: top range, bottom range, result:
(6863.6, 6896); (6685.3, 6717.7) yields 0.90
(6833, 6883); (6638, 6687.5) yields 0.89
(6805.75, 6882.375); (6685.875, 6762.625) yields 0.93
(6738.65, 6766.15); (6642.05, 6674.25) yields 0.96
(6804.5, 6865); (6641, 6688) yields 0.91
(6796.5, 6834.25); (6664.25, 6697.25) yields 0.92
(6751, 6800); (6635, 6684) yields 0.92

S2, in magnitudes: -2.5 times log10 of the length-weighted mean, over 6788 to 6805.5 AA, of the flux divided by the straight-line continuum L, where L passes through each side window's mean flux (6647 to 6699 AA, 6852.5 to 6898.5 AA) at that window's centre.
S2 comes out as 0.02 mag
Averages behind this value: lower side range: 15.5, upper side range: 13.8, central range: 14.2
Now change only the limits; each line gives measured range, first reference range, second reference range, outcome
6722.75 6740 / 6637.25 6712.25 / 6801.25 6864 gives 0.00 mag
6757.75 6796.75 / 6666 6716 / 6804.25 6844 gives 0.02 mag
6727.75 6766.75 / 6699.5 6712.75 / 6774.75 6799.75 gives -0.03 mag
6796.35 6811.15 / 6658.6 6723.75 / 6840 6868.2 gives 0.00 mag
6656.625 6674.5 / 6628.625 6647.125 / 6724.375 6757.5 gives 0.00 mag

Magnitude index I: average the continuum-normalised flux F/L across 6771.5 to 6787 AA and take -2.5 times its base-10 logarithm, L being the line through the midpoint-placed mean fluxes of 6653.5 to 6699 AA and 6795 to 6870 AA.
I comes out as 0.05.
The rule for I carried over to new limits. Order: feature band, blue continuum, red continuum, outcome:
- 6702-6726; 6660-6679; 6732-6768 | -0.02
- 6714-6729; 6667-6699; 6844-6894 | -0.01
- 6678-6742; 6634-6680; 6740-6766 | -0.01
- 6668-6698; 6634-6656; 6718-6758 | 0.00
